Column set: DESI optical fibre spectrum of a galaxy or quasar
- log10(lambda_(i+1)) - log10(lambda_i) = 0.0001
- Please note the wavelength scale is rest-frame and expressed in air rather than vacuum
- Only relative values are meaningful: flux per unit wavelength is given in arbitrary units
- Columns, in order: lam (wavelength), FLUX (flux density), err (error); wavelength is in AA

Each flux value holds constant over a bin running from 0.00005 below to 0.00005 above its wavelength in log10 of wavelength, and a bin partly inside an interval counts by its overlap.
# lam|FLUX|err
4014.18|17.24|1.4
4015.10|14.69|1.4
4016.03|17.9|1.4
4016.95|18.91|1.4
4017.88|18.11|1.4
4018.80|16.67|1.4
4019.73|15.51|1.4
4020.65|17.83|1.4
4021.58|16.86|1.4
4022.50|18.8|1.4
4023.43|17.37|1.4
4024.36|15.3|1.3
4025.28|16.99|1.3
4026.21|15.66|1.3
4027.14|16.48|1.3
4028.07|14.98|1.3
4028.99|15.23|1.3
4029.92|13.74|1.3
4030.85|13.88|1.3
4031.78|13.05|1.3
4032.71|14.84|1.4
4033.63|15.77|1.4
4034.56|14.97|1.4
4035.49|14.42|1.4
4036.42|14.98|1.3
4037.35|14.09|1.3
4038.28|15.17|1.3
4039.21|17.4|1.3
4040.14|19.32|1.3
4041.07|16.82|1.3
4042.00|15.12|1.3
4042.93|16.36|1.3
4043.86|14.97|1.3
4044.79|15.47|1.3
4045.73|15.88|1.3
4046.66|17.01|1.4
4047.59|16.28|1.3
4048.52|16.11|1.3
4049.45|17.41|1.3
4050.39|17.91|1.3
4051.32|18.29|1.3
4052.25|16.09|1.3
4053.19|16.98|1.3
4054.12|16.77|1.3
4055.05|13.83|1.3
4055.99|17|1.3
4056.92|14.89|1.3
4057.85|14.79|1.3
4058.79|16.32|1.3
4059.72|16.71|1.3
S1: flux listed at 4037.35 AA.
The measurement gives 14.09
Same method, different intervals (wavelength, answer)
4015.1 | 14.69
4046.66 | 17.01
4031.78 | 13.05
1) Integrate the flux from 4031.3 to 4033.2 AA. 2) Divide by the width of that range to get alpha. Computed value 14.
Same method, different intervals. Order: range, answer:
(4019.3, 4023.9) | 17.3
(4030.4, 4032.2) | 13.5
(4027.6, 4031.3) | 14.5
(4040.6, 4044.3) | 15.8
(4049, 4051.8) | 17.9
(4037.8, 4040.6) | 17.3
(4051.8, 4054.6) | 16.6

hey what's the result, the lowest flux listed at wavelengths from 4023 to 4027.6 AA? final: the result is 15.3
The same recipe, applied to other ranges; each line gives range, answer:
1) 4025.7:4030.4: 13.74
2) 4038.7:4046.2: 14.97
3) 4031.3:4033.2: 13.05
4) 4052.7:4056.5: 13.83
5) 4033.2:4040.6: 14.09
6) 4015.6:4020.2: 15.51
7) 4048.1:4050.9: 16.11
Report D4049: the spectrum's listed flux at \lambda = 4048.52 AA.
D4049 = 16.11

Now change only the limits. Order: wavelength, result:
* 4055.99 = 17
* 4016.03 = 17.9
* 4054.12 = 16.77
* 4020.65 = 17.83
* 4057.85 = 14.79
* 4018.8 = 16.67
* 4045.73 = 15.88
